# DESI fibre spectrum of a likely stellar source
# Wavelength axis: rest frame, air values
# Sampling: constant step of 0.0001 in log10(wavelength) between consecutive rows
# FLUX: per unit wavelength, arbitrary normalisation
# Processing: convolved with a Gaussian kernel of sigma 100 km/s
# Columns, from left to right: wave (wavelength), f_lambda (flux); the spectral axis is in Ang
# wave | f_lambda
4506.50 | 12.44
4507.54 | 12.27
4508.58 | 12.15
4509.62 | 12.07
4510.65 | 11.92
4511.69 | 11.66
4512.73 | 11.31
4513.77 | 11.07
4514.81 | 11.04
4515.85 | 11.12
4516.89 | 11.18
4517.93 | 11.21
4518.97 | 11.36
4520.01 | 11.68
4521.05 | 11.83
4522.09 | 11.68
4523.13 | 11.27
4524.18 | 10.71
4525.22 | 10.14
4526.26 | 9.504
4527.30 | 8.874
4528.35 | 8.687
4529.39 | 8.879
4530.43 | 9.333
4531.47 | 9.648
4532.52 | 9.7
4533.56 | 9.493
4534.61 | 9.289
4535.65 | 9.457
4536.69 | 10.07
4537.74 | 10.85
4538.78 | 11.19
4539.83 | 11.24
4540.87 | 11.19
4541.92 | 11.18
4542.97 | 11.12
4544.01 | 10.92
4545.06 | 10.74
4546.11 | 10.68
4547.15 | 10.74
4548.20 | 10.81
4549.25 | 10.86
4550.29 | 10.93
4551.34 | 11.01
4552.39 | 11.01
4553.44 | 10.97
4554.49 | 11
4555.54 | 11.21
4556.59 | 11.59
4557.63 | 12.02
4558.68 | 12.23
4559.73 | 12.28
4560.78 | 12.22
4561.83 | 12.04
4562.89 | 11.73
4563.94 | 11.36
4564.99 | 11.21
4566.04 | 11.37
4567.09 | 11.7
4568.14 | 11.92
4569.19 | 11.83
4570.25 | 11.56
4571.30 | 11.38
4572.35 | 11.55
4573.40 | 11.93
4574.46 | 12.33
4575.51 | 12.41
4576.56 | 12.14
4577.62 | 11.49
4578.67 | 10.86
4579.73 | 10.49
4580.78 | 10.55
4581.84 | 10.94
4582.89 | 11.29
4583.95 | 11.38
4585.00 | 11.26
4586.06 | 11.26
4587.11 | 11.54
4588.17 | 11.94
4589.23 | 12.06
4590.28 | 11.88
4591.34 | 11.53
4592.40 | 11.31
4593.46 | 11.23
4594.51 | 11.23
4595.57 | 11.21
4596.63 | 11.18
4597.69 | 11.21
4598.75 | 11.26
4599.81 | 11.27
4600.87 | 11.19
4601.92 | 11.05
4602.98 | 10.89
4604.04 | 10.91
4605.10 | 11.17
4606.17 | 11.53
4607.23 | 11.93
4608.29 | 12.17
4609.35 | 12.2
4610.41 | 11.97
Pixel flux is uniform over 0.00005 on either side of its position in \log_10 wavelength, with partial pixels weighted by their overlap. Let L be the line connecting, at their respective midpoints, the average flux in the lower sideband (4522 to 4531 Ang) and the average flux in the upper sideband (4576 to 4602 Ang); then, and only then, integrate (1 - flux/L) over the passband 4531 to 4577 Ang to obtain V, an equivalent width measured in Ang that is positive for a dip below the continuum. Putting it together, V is -3.08 Ang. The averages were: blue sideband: 9.81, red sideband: 11.3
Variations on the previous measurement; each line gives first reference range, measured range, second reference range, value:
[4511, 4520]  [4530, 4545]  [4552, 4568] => 1.43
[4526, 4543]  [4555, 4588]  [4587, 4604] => -2.41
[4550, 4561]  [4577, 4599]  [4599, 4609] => 0.21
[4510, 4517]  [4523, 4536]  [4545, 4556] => 1.86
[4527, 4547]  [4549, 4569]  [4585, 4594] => -1.43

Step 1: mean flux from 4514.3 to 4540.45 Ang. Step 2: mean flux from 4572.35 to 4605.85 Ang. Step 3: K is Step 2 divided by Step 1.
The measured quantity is 1.1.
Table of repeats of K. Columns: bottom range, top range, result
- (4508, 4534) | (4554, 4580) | 1.09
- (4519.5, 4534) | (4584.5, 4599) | 1.13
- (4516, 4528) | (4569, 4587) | 1.06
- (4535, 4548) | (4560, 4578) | 1.09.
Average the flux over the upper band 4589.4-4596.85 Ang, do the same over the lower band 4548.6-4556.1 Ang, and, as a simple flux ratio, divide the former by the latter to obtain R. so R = 1.0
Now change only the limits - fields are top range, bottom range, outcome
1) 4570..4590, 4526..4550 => 1.13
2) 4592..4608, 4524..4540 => 1.15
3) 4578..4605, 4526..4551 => 1.10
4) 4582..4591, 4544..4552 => 1.07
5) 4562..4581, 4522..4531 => 1.18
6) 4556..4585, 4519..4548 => 1.12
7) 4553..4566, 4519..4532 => 1.14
